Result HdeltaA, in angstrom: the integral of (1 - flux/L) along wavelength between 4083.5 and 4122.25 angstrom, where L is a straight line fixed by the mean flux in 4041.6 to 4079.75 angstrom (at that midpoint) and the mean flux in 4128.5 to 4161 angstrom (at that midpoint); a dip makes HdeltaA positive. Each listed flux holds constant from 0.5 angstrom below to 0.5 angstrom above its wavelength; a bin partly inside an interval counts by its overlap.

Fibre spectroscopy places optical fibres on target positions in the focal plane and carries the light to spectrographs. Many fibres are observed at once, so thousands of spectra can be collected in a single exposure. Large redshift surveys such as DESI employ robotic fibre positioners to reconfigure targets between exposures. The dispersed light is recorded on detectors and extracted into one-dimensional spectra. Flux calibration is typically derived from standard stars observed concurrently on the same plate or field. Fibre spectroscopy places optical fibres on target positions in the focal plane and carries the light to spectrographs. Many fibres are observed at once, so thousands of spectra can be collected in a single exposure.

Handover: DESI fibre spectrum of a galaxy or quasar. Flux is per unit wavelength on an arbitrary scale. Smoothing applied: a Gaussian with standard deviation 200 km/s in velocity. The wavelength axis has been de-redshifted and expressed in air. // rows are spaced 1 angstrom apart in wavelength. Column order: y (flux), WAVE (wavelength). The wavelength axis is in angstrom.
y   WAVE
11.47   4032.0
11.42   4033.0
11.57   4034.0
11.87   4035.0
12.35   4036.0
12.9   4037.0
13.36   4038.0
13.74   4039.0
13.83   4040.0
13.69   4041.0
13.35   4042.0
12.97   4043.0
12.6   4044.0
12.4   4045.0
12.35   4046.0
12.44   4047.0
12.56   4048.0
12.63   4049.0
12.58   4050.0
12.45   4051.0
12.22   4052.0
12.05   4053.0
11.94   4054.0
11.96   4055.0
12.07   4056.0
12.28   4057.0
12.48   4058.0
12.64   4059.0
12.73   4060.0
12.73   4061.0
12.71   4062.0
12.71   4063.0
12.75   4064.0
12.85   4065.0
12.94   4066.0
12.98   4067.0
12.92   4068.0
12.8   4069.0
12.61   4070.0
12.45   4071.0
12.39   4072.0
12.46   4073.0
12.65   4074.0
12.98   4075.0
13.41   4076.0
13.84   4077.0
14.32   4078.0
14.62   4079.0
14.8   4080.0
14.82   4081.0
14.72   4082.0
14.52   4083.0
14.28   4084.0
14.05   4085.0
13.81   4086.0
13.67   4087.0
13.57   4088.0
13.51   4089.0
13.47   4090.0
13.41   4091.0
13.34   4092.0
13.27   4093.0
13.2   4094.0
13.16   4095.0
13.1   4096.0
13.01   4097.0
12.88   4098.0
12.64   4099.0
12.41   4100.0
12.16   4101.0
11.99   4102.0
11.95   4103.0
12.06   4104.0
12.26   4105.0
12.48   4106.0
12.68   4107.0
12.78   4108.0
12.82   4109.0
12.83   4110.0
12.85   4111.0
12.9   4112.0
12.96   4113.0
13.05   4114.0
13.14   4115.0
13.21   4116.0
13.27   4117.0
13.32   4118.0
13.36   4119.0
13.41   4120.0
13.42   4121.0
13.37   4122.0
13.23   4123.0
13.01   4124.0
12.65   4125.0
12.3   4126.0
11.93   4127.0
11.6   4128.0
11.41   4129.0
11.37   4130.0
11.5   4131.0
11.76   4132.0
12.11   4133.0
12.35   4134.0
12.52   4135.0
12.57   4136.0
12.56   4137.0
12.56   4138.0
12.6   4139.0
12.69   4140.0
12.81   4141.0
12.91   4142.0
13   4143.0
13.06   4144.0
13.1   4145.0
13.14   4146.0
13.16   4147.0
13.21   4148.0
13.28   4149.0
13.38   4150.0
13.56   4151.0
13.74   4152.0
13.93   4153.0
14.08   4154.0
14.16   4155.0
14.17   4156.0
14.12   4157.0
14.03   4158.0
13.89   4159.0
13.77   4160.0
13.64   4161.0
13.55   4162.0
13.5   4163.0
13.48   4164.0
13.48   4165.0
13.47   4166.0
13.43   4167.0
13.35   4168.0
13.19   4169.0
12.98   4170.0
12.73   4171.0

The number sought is -0.50 angstrom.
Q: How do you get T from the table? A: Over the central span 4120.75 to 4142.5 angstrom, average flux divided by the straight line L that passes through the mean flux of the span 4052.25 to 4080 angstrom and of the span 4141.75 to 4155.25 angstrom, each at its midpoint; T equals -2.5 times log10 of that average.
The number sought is 0.07 mag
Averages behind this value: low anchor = 12.8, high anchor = 13.4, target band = 12.4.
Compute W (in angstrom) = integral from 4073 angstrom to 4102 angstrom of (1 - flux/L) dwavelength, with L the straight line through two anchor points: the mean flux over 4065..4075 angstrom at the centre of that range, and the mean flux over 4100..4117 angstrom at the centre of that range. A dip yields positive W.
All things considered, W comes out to -1.90 angstrom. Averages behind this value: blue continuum 12.7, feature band 13.5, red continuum 12.6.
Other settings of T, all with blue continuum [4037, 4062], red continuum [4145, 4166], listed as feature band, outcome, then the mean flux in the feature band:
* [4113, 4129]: 0.04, 12.9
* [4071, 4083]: -0.06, 13.7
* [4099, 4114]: 0.06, 12.5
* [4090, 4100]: 0.00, 13.1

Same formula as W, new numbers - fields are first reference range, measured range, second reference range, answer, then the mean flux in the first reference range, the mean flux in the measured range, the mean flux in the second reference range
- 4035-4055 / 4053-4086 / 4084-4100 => -0.2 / 12.7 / 13.1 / 13.3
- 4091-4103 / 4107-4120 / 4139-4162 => 0.0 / 12.8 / 13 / 13.5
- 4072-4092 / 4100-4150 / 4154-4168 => 4.0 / 13.8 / 12.7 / 13.7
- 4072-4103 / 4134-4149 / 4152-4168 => 0.9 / 13.4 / 12.8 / 13.8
